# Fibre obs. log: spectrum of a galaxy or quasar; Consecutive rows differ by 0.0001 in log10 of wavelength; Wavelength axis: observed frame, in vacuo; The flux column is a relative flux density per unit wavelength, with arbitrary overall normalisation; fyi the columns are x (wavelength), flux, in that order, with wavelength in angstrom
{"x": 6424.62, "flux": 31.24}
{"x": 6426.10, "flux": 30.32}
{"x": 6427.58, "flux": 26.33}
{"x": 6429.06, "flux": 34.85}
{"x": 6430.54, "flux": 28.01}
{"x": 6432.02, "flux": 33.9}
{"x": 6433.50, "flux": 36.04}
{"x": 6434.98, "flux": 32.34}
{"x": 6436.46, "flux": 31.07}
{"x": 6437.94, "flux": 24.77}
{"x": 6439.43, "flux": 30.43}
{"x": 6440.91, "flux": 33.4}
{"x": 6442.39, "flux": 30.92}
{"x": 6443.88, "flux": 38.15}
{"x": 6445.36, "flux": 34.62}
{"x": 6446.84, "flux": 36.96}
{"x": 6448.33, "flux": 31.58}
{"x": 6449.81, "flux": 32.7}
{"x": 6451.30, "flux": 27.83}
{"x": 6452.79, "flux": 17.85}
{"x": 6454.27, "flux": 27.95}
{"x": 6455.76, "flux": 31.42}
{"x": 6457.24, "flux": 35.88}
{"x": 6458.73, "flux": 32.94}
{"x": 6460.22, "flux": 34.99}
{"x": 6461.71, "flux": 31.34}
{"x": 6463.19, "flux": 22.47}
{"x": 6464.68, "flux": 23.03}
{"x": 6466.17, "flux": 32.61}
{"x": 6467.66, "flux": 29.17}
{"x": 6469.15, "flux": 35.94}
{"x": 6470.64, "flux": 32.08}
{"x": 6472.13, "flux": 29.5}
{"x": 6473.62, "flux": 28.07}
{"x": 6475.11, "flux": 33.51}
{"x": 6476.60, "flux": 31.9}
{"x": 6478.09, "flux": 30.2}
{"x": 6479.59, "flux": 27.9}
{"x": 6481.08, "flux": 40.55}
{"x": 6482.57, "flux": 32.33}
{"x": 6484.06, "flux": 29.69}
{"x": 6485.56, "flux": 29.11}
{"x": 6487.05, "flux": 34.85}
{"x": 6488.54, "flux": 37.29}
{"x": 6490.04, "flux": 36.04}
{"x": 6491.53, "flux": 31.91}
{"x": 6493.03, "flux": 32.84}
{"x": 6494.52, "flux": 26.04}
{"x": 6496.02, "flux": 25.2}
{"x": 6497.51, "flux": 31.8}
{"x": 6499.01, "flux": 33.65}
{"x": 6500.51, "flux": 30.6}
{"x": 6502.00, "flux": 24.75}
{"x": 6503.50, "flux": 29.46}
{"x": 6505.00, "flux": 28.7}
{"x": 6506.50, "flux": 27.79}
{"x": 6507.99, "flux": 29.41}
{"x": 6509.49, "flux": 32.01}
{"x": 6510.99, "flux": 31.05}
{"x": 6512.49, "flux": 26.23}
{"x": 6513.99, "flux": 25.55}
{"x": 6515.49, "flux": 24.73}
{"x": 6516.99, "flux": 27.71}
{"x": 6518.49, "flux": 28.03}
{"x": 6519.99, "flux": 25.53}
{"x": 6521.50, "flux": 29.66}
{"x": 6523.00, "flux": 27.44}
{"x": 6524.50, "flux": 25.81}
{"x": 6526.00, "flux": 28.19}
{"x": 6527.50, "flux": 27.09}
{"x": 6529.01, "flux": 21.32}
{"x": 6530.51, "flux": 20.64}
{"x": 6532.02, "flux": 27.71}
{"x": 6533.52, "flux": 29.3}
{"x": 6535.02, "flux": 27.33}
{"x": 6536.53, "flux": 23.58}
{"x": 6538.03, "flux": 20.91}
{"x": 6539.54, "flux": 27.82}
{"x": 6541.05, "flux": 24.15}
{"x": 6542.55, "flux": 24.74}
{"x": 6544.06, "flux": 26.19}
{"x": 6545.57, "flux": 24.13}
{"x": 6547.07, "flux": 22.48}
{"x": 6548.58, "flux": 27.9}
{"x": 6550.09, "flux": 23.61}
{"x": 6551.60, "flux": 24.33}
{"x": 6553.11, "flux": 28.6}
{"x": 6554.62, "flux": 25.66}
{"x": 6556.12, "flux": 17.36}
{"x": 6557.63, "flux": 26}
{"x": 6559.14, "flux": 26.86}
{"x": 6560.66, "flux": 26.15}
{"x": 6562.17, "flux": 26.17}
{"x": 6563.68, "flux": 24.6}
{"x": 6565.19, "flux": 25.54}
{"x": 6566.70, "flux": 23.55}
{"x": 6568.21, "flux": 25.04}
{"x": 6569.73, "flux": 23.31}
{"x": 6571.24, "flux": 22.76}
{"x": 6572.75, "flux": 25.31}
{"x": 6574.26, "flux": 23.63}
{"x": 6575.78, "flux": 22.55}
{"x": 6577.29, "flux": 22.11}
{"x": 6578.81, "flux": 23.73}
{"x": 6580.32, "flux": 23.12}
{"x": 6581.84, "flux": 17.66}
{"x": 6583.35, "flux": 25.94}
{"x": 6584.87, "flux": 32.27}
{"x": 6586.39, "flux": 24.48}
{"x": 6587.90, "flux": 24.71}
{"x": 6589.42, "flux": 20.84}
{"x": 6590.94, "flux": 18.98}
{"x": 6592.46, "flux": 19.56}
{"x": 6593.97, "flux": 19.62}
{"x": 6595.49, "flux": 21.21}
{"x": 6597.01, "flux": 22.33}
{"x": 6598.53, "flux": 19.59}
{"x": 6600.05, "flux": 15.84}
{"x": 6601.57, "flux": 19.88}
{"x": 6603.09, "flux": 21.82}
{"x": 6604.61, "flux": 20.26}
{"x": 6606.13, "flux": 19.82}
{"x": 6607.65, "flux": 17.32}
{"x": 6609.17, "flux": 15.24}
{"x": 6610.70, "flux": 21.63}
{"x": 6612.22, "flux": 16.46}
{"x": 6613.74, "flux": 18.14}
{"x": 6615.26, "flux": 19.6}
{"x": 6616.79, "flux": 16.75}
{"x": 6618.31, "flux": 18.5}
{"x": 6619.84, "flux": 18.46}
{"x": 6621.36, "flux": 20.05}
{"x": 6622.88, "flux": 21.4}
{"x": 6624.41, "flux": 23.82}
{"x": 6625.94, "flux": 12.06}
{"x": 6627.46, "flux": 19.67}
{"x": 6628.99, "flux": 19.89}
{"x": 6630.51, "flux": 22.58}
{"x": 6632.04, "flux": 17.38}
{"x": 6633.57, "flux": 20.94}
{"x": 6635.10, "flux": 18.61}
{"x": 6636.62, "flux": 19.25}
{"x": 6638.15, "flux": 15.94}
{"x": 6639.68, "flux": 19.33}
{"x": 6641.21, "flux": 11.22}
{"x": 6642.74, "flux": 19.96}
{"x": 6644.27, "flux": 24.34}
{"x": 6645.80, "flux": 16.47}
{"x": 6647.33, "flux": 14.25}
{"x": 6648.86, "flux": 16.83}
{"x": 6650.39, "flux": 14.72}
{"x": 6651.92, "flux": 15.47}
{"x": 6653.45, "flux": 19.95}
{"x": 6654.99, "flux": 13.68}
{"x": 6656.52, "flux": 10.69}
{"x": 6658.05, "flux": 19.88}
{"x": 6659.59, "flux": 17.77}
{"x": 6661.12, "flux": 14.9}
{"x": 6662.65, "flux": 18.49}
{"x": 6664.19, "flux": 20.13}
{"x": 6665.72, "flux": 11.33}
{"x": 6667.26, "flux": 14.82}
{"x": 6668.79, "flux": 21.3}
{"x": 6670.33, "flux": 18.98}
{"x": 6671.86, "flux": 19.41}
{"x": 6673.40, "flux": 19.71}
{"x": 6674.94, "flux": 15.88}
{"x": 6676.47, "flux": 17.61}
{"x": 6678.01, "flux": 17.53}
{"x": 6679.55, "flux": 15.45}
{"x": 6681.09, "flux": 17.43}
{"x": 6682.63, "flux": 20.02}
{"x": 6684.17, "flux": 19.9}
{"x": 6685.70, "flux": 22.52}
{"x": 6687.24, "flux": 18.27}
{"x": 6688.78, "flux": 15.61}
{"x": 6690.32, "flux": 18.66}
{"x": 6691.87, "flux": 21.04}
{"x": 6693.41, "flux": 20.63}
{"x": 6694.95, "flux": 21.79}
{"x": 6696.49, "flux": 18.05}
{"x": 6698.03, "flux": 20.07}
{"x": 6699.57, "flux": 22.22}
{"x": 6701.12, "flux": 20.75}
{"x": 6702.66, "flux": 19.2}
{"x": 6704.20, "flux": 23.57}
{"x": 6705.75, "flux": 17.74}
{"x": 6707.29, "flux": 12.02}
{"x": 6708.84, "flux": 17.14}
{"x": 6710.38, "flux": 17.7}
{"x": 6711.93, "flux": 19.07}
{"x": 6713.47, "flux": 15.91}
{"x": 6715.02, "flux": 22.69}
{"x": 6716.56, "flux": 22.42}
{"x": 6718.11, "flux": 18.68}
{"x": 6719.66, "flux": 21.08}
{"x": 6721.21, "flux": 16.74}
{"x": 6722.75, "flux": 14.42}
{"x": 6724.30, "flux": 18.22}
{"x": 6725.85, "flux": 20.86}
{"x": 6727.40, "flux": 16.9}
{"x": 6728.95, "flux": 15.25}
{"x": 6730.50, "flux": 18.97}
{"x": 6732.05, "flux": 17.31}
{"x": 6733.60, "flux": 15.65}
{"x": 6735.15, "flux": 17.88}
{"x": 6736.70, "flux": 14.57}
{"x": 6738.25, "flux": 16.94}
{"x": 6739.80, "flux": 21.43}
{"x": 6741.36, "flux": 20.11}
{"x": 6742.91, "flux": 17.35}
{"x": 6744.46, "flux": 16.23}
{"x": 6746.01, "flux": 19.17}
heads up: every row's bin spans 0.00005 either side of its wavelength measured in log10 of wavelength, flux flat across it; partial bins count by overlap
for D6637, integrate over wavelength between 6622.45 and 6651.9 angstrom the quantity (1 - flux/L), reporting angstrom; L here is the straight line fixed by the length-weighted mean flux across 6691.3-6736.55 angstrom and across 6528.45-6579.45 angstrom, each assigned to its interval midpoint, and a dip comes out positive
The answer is 4.50 angstrom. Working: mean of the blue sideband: 24.6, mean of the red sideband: 18.7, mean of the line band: 18.2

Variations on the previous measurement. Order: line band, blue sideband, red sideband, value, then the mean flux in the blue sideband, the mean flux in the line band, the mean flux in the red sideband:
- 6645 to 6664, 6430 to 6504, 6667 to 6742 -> 4.5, 31.2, 16.2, 18.6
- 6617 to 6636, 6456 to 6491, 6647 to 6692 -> 1.1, 31.8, 19.4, 17.4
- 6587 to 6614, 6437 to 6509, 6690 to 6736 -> 5.3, 30.9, 19.7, 18.7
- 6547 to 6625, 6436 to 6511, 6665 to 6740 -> 8.4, 30.9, 22.1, 18.4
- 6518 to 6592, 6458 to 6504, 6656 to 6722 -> 5.1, 31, 24.8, 18.5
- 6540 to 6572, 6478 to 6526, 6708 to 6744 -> 2.6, 29.8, 24.7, 18.1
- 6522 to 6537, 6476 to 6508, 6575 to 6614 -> 0.8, 31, 26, 21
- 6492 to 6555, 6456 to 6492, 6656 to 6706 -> 3.8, 31.8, 26.9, 18.6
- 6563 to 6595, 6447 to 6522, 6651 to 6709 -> 1.4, 30.1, 23.3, 18.2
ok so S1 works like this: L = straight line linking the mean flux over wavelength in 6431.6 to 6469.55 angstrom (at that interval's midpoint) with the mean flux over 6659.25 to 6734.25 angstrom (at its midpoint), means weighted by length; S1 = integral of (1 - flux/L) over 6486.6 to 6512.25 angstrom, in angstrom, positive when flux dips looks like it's -1.84 angstrom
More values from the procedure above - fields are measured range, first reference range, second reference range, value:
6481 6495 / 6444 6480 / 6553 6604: -1.87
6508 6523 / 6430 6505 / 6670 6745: 0.38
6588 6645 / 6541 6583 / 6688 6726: 7.82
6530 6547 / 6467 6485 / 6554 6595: 0.94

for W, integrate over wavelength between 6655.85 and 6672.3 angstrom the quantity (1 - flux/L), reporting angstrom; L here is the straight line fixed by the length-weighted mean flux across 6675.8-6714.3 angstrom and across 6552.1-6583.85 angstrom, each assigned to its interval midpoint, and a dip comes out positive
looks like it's 2.5 angstrom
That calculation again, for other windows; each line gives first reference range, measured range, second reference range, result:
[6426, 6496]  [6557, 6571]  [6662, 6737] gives 0.3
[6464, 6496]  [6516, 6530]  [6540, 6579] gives 0.6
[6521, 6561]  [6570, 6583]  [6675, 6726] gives 0.6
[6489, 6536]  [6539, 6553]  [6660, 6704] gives 0.6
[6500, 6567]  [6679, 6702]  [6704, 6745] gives -0.2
